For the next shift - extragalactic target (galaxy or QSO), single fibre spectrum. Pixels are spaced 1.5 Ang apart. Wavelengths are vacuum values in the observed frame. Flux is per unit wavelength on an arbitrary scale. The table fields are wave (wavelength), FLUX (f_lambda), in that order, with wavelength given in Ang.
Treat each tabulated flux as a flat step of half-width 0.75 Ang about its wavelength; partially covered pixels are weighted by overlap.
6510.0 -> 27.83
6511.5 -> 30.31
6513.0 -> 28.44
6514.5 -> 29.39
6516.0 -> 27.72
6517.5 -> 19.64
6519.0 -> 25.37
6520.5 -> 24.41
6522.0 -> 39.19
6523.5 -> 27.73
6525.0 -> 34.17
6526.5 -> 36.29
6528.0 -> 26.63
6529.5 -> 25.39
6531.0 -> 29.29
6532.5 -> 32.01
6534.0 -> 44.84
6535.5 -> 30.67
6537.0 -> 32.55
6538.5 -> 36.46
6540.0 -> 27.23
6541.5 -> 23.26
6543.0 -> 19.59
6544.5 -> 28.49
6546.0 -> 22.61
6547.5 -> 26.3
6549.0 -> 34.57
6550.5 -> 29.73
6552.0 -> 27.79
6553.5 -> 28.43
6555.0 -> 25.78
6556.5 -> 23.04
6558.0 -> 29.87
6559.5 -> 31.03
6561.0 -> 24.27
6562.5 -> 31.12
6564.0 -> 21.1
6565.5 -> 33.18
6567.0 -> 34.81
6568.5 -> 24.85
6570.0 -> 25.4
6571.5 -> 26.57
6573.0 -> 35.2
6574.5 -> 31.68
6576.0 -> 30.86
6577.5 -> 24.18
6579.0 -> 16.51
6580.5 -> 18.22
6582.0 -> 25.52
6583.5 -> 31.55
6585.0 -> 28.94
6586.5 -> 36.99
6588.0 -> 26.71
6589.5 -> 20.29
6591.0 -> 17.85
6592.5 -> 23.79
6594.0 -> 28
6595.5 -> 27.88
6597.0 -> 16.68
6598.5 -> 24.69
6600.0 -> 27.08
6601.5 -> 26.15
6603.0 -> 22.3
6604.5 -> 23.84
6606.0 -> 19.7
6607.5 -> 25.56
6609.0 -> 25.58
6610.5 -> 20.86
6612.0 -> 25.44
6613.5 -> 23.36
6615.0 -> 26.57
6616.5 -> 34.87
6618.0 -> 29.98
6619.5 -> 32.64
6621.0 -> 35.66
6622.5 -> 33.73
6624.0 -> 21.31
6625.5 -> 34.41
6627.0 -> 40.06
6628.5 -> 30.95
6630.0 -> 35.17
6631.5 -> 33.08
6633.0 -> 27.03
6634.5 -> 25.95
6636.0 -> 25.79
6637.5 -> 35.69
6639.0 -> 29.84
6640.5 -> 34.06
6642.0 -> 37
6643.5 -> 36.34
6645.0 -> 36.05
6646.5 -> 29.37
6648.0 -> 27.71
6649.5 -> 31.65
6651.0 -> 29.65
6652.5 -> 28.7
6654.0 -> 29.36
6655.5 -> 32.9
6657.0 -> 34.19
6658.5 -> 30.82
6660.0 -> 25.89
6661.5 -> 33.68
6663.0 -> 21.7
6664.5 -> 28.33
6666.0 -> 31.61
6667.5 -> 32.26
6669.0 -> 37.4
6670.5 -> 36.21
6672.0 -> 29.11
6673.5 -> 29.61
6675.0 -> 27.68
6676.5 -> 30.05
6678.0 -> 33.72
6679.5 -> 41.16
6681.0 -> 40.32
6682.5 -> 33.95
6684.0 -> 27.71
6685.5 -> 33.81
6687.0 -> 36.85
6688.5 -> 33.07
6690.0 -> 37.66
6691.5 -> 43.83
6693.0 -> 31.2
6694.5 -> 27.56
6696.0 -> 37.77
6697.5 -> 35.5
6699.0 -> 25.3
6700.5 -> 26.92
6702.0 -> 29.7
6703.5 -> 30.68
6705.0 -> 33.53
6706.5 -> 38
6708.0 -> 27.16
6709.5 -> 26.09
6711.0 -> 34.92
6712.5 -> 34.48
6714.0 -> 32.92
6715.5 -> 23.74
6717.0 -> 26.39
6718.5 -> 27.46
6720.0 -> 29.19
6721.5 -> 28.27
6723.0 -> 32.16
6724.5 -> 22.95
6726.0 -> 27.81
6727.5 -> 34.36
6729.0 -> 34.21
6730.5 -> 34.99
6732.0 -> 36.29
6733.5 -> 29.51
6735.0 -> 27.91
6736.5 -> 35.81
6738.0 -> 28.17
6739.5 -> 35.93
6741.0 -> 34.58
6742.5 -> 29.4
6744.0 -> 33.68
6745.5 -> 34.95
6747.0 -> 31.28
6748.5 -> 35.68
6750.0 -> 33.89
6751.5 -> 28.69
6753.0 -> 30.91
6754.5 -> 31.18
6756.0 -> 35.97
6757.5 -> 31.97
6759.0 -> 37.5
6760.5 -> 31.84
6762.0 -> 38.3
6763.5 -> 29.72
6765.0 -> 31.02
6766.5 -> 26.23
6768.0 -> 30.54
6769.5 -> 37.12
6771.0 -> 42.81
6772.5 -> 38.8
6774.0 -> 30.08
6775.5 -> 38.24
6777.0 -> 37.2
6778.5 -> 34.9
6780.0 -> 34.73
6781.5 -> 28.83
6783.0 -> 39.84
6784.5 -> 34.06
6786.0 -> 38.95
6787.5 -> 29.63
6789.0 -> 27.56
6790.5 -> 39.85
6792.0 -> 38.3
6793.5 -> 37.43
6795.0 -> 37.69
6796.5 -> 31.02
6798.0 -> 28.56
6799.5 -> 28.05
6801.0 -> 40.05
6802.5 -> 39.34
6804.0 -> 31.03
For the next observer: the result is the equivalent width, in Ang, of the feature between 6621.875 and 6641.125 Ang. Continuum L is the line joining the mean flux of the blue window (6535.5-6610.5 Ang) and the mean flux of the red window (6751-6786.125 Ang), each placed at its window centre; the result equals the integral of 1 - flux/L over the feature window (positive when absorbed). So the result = -1.6 Ang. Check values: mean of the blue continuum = 26.6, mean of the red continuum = 34.1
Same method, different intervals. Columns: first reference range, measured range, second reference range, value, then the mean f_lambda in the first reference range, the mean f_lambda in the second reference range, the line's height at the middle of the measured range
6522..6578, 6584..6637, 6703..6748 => 4.4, 29.3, 31.3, 30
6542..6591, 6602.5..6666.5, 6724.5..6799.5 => -0.8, 27.2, 33.5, 29.4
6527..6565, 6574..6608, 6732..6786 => 5.4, 28.6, 33.6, 29.6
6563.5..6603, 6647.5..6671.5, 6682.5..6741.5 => -1.0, 26.3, 31.7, 29.5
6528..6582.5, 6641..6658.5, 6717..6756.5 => -1.2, 28.1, 31.6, 29.9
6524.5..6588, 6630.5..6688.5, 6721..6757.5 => -2.2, 28.7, 32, 30.6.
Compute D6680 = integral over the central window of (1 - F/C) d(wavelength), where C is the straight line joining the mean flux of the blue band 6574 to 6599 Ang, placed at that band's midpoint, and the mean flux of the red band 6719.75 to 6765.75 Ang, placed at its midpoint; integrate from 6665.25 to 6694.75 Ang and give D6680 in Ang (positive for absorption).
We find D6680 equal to -4.42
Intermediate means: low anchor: 25.3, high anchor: 32.2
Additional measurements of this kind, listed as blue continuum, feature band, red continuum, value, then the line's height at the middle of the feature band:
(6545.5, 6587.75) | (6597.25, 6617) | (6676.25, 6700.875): 3.4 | 29.9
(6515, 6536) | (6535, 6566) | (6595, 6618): 0.7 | 28.6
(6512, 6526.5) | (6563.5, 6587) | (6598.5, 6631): 0.6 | 28.5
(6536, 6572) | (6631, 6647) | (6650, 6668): -1.3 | 29.5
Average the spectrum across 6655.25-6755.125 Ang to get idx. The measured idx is 31.9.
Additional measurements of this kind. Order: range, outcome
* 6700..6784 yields 32.3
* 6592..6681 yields 29.8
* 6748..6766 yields 32.9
